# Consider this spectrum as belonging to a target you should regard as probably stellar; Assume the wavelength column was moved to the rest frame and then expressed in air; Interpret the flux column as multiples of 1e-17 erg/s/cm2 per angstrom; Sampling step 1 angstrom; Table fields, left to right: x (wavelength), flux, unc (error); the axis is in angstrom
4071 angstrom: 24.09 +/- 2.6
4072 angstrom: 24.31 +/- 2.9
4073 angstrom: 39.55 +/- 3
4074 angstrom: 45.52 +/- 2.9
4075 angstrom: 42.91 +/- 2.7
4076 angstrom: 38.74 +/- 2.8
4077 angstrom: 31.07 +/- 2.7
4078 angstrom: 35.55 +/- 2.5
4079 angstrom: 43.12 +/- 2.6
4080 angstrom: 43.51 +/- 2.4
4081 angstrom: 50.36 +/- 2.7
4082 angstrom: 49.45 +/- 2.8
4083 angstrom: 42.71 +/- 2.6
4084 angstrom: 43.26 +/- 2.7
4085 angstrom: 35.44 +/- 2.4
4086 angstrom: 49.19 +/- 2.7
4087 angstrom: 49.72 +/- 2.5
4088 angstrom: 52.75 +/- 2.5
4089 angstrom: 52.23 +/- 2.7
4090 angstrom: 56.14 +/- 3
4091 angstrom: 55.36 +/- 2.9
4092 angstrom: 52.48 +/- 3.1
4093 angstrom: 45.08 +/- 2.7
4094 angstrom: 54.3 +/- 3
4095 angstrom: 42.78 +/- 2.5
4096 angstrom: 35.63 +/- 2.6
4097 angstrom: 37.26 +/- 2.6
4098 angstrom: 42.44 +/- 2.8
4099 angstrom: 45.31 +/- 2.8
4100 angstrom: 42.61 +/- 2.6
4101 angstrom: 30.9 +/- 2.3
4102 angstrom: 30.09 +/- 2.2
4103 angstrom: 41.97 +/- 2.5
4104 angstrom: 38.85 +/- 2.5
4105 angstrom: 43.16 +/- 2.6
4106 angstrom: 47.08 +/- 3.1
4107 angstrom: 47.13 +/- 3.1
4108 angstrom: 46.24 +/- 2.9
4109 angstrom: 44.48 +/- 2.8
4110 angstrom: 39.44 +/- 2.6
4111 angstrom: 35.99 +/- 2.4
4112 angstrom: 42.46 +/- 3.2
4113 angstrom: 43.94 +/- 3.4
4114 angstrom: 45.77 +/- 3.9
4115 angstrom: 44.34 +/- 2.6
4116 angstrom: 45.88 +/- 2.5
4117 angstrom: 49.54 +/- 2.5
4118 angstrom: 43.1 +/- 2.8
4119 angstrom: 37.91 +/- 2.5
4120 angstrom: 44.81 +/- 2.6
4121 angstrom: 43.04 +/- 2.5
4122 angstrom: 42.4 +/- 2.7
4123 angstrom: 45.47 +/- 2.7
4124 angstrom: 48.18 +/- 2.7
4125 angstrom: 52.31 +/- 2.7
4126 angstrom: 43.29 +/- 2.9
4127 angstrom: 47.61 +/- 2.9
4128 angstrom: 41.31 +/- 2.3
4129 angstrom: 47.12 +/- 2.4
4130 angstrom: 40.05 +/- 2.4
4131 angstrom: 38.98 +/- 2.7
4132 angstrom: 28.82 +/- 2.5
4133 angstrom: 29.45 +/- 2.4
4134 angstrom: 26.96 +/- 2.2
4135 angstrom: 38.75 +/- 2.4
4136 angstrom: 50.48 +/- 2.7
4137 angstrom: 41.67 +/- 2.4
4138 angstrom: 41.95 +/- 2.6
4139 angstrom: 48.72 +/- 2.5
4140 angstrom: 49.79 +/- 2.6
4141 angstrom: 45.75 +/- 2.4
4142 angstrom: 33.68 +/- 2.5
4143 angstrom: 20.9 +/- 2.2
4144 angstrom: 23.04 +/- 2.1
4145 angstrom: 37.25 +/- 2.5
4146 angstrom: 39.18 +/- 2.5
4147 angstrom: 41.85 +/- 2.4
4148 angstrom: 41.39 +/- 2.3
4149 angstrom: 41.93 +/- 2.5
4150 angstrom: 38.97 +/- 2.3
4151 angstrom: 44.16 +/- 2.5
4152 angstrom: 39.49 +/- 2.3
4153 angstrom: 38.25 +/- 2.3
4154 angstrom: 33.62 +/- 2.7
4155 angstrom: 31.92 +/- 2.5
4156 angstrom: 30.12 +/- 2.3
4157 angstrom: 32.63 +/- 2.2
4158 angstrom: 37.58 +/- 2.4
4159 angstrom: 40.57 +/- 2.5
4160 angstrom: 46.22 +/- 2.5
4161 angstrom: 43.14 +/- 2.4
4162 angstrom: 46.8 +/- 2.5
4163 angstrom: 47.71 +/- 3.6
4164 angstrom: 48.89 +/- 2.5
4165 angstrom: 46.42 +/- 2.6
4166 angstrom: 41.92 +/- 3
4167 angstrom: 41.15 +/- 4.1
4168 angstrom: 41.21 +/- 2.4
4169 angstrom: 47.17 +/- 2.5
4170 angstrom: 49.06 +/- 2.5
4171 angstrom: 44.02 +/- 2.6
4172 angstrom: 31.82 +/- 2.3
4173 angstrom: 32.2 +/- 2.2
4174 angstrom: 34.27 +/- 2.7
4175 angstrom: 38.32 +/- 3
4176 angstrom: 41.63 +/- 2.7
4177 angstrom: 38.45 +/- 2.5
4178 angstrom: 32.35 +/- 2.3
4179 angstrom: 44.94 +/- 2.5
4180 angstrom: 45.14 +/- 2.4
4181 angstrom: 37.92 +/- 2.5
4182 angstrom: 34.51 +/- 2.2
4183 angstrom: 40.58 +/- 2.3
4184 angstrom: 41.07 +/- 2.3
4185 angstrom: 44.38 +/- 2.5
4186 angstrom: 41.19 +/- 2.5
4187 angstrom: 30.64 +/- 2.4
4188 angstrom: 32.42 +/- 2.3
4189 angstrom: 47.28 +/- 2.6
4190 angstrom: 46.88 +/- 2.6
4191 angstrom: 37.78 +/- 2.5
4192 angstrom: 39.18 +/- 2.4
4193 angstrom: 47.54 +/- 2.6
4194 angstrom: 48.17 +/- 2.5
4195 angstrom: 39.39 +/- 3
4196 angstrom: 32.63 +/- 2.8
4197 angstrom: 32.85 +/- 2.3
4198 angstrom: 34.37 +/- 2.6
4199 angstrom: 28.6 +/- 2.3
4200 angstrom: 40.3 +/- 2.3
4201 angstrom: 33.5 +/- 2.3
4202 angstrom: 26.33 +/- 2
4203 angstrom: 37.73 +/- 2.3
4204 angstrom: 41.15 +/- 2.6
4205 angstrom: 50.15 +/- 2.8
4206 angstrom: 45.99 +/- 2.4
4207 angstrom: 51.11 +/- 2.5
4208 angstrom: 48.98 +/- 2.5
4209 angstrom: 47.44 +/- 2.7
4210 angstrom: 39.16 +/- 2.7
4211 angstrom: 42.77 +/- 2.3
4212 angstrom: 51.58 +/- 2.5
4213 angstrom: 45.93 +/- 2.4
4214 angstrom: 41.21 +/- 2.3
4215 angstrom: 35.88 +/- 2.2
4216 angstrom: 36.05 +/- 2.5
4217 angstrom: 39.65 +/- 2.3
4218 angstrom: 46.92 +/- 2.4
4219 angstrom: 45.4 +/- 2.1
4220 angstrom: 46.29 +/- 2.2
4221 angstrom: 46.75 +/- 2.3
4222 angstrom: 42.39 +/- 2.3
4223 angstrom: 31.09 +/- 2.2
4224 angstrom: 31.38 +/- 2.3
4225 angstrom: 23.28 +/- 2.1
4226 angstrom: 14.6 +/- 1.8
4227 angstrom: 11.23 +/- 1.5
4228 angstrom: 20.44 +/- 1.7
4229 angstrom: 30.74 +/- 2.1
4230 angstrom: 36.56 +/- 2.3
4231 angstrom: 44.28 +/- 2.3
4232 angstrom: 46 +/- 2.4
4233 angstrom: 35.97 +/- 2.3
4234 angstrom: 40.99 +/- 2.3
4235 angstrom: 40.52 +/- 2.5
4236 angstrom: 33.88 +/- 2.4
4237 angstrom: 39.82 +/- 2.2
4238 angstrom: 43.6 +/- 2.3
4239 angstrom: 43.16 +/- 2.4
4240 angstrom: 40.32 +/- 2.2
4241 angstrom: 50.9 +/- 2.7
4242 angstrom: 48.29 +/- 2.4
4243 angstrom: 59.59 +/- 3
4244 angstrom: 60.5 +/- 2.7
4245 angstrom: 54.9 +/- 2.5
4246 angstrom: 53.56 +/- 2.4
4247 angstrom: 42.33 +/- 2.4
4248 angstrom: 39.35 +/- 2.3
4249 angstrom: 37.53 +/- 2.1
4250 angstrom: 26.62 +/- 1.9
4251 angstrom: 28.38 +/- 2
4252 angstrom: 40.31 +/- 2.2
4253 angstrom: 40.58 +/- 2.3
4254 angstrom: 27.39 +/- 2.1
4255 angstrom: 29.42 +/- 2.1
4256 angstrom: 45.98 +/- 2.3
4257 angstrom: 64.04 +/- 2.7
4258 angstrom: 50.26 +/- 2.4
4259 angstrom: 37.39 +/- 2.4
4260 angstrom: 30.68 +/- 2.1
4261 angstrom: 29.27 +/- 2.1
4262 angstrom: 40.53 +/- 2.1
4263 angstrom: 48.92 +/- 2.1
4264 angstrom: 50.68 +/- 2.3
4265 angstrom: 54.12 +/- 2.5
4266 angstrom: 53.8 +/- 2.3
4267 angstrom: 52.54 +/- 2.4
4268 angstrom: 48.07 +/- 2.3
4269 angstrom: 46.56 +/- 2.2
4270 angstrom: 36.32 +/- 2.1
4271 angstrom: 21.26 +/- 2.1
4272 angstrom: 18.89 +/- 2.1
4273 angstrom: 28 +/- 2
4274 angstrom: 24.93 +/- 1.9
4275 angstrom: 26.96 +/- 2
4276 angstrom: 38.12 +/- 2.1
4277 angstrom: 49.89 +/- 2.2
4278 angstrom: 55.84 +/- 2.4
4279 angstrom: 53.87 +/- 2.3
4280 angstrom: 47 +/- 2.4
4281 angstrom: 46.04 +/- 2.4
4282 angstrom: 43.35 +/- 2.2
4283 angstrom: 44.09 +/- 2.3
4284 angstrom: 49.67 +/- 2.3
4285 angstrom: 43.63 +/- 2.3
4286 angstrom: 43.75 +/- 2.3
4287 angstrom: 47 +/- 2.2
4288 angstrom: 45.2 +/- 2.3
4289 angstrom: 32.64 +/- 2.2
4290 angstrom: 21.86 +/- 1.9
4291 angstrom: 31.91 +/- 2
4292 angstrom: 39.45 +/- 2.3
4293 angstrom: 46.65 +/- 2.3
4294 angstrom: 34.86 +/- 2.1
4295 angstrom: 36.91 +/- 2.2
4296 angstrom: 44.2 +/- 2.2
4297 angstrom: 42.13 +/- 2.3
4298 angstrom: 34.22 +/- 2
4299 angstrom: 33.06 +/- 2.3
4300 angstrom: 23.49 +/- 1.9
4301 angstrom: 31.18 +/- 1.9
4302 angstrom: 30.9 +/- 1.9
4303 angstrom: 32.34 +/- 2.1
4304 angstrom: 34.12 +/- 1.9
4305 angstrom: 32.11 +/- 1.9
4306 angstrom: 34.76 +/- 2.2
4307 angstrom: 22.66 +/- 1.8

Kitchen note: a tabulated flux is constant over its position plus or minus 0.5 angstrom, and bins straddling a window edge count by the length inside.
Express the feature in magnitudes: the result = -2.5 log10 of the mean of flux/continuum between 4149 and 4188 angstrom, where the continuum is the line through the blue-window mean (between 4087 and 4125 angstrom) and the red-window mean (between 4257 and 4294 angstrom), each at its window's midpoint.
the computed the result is 0.087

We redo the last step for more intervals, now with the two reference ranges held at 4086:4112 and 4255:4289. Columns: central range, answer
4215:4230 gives 0.27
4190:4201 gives 0.14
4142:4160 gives 0.21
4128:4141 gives 0.09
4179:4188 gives 0.11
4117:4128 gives -0.02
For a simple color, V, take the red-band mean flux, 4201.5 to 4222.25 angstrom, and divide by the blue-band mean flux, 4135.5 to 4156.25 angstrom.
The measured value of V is 1.11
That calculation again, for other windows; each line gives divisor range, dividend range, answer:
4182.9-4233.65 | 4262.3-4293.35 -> 1.08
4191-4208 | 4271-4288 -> 1.03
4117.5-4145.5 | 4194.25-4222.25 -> 1.02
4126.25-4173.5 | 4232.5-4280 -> 1.05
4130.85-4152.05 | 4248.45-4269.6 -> 1.10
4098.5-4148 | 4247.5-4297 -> 0.98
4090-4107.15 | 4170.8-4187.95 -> 0.88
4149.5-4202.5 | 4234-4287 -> 1.08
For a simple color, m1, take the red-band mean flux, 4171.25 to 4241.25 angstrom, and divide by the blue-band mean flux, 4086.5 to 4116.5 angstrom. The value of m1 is 0.9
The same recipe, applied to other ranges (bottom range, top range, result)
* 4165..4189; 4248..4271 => 1.04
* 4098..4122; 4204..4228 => 0.93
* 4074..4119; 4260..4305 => 0.90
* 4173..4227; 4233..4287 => 1.08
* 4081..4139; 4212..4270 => 0.94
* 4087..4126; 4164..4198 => 0.90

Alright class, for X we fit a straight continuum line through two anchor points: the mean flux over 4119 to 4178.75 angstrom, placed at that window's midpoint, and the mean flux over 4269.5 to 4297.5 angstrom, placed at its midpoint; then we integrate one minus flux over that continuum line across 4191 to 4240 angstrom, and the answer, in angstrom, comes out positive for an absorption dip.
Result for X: 1.3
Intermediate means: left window 40.3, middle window 38.6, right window 39.1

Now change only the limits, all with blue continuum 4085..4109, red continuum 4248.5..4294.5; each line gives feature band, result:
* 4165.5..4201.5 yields 2.8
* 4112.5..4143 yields 1.2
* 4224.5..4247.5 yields 0.8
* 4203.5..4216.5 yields -0.8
